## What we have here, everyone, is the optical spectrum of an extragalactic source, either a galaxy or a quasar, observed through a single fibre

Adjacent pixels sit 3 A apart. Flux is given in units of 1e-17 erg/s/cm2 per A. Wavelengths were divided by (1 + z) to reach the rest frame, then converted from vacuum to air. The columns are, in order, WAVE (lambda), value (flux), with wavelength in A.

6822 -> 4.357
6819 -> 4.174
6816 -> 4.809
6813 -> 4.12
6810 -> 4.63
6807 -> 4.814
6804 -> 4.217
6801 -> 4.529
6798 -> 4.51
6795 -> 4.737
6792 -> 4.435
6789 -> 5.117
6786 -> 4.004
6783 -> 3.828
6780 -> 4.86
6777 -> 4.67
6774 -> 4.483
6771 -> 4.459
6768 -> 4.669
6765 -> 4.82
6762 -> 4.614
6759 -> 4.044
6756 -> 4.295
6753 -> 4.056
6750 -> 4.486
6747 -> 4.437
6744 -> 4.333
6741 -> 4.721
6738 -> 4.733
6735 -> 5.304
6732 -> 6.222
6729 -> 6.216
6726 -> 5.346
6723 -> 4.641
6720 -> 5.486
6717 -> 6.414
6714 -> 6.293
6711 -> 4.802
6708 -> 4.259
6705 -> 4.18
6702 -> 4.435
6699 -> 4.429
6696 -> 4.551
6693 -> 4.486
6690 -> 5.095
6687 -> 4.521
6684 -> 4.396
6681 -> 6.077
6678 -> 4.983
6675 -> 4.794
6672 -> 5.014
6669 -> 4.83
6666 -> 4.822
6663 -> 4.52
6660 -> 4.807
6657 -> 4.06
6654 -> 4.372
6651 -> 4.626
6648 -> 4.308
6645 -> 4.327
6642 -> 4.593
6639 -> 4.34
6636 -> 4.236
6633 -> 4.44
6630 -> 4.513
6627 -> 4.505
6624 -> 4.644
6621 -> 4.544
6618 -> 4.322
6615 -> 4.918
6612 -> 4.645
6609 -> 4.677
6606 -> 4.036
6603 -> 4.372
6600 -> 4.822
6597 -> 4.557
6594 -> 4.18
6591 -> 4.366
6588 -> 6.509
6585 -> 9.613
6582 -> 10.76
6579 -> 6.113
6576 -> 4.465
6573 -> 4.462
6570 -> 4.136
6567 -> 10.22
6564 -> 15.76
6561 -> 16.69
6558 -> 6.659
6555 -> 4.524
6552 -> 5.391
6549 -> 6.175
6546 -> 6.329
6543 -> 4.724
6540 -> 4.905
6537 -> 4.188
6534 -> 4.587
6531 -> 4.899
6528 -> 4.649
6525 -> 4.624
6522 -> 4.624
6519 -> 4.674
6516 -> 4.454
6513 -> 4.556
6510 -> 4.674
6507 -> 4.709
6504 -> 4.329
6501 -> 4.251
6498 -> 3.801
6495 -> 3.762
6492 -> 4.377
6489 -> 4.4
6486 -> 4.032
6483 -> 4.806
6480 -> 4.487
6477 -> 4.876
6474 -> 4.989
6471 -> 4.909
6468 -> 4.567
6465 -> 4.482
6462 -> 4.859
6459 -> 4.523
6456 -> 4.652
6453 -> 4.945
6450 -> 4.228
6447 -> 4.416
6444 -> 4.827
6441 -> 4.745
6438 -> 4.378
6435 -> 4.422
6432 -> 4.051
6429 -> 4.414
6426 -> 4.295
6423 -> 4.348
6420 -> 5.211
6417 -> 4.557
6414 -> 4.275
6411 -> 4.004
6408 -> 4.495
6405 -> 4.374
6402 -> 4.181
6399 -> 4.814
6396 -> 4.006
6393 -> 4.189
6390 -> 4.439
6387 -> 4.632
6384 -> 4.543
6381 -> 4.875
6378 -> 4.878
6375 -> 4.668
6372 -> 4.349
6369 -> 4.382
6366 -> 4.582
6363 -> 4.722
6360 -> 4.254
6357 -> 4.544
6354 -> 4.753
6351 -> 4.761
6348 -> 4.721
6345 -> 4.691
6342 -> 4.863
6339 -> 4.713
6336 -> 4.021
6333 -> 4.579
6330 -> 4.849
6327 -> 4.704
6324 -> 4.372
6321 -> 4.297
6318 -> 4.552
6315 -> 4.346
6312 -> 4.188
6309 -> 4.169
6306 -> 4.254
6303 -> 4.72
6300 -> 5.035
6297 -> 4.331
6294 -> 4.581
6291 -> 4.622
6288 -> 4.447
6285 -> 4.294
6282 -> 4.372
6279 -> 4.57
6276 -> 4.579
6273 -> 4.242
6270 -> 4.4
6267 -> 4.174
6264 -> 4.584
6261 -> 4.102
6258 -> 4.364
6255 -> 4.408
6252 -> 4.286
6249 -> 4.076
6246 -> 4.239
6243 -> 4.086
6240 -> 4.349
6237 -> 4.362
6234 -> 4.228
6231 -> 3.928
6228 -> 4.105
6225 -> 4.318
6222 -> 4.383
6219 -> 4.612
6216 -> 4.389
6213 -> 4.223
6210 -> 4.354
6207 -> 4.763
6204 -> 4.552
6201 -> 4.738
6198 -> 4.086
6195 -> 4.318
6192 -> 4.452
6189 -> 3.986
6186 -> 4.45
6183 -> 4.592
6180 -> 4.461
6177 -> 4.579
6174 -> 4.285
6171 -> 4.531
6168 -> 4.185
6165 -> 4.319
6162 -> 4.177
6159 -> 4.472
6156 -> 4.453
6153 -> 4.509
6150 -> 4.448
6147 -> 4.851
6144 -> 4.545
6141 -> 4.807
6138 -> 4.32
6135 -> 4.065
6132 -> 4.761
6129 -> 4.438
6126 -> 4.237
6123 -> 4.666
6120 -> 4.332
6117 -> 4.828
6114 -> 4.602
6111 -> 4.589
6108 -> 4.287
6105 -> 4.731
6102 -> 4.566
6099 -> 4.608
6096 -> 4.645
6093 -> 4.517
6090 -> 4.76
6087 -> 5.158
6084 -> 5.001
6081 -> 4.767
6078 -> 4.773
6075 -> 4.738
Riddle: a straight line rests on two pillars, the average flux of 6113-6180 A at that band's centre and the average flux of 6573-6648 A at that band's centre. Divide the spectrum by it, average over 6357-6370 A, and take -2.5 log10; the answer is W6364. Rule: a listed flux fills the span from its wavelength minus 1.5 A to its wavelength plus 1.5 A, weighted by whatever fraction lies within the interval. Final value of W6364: 0.061 mag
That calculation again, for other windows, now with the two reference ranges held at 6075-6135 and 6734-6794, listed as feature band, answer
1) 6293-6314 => 0.03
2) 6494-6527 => 0.03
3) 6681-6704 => -0.03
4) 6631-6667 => 0.02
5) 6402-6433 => 0.04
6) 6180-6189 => 0.05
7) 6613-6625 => -0.02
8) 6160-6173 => 0.08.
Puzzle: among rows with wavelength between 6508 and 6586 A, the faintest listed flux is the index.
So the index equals 4.136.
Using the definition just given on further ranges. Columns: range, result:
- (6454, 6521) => 3.762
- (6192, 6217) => 4.086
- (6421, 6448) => 4.051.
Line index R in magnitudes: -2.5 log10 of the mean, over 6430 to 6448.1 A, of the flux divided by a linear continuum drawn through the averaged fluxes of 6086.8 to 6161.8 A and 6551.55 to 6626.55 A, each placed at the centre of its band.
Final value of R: 0.28 mag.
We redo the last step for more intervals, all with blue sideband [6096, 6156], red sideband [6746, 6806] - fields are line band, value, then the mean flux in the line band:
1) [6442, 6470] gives -0.03 mag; 4.62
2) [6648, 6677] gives -0.04 mag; 4.64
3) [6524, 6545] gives -0.05 mag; 4.69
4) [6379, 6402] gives 0.01 mag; 4.49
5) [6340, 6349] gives -0.06 mag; 4.76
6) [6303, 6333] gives 0.02 mag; 4.44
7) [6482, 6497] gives 0.06 mag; 4.24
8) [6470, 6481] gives -0.08 mag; 4.83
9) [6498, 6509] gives 0.03 mag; 4.36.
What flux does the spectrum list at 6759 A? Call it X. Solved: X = 4.044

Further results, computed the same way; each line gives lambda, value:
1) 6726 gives 5.346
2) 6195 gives 4.318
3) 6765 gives 4.82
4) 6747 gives 4.437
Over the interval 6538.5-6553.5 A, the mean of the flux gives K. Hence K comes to 5.5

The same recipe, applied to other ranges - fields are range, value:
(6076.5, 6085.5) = 4.85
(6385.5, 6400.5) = 4.42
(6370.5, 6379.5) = 4.63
